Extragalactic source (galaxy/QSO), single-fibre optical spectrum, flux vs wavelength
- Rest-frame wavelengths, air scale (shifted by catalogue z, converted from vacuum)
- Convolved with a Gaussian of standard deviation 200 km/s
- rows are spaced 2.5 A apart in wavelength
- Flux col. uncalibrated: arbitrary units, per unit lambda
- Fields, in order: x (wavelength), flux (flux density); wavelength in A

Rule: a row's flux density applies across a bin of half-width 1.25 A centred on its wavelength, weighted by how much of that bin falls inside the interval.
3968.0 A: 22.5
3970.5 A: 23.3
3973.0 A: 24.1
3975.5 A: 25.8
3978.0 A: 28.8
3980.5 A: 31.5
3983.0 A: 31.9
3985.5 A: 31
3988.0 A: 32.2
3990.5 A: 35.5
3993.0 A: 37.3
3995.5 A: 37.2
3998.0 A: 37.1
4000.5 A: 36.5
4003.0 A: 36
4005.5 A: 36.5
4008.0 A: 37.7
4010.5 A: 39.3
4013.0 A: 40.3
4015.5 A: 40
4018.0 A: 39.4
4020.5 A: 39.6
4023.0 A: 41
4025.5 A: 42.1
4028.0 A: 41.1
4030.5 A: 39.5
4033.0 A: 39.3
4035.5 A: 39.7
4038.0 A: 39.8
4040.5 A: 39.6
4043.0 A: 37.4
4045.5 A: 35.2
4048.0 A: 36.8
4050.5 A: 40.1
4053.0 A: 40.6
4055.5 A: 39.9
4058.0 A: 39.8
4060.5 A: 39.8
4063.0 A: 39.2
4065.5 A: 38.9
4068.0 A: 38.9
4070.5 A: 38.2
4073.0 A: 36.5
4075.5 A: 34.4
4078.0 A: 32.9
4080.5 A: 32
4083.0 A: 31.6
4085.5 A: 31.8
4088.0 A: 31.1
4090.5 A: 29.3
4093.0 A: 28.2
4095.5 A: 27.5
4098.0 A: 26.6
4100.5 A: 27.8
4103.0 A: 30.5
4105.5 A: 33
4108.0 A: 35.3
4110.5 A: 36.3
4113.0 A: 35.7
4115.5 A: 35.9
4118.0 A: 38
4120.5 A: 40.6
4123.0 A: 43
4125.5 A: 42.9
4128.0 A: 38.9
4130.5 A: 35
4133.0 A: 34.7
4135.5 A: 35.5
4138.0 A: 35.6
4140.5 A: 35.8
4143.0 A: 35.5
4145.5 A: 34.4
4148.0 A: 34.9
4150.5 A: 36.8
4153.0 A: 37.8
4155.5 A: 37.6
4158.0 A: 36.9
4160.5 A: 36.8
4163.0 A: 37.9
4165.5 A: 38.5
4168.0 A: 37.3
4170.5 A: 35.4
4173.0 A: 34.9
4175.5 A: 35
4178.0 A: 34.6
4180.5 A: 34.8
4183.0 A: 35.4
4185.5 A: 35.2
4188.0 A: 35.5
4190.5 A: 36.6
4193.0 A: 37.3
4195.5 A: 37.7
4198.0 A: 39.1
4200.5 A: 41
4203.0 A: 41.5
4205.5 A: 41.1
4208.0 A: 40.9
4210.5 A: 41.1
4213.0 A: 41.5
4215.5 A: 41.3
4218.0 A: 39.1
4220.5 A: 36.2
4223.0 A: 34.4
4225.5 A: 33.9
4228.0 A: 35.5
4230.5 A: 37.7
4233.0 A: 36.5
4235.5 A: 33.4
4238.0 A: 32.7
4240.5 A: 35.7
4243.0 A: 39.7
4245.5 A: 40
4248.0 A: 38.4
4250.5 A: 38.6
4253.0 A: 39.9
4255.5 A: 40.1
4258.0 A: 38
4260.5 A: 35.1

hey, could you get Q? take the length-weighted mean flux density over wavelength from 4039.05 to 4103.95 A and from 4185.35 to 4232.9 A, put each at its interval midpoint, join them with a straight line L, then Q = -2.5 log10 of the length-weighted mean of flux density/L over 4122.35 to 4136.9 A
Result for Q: -0.054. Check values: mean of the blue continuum 34.8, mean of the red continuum 38.3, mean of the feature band 38.1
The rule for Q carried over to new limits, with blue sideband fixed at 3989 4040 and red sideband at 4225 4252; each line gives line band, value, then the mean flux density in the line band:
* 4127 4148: 0.06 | 35.6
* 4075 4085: 0.17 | 32.5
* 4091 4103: 0.33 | 27.9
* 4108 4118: 0.05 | 36.1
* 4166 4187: 0.05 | 35.4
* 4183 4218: -0.06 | 39.1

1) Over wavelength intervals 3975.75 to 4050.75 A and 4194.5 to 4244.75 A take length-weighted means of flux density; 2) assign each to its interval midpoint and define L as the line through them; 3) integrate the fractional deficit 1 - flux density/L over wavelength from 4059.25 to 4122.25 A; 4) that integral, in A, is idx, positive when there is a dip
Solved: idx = 5.70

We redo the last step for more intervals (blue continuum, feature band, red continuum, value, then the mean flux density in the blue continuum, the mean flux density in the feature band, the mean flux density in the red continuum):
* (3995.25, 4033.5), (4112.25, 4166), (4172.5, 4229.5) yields 1.2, 38.9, 37.2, 37.6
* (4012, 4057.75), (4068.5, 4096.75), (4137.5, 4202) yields 4.5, 39.5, 32.3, 36.5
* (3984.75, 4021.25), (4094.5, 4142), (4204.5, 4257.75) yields 2.9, 37.1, 35.2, 38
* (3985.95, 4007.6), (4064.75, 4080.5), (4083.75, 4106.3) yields -2.6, 35.9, 36.2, 29.5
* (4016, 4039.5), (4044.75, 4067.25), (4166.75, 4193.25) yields 0.2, 40.2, 39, 35.6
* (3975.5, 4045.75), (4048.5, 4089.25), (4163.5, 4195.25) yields 0.1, 37.1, 36.6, 36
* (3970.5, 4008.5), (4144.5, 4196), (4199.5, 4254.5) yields 0.9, 32.9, 36.2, 38.2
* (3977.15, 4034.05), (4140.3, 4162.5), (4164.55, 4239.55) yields 0.5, 37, 36.4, 37.2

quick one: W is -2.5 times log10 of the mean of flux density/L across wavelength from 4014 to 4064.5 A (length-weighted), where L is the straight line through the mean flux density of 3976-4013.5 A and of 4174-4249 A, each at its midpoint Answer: -0.117 mag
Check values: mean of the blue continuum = 35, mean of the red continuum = 37.4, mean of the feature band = 39.5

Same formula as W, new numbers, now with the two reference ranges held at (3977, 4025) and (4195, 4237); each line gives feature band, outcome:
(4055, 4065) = -0.08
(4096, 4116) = 0.16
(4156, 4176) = 0.03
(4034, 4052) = -0.05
